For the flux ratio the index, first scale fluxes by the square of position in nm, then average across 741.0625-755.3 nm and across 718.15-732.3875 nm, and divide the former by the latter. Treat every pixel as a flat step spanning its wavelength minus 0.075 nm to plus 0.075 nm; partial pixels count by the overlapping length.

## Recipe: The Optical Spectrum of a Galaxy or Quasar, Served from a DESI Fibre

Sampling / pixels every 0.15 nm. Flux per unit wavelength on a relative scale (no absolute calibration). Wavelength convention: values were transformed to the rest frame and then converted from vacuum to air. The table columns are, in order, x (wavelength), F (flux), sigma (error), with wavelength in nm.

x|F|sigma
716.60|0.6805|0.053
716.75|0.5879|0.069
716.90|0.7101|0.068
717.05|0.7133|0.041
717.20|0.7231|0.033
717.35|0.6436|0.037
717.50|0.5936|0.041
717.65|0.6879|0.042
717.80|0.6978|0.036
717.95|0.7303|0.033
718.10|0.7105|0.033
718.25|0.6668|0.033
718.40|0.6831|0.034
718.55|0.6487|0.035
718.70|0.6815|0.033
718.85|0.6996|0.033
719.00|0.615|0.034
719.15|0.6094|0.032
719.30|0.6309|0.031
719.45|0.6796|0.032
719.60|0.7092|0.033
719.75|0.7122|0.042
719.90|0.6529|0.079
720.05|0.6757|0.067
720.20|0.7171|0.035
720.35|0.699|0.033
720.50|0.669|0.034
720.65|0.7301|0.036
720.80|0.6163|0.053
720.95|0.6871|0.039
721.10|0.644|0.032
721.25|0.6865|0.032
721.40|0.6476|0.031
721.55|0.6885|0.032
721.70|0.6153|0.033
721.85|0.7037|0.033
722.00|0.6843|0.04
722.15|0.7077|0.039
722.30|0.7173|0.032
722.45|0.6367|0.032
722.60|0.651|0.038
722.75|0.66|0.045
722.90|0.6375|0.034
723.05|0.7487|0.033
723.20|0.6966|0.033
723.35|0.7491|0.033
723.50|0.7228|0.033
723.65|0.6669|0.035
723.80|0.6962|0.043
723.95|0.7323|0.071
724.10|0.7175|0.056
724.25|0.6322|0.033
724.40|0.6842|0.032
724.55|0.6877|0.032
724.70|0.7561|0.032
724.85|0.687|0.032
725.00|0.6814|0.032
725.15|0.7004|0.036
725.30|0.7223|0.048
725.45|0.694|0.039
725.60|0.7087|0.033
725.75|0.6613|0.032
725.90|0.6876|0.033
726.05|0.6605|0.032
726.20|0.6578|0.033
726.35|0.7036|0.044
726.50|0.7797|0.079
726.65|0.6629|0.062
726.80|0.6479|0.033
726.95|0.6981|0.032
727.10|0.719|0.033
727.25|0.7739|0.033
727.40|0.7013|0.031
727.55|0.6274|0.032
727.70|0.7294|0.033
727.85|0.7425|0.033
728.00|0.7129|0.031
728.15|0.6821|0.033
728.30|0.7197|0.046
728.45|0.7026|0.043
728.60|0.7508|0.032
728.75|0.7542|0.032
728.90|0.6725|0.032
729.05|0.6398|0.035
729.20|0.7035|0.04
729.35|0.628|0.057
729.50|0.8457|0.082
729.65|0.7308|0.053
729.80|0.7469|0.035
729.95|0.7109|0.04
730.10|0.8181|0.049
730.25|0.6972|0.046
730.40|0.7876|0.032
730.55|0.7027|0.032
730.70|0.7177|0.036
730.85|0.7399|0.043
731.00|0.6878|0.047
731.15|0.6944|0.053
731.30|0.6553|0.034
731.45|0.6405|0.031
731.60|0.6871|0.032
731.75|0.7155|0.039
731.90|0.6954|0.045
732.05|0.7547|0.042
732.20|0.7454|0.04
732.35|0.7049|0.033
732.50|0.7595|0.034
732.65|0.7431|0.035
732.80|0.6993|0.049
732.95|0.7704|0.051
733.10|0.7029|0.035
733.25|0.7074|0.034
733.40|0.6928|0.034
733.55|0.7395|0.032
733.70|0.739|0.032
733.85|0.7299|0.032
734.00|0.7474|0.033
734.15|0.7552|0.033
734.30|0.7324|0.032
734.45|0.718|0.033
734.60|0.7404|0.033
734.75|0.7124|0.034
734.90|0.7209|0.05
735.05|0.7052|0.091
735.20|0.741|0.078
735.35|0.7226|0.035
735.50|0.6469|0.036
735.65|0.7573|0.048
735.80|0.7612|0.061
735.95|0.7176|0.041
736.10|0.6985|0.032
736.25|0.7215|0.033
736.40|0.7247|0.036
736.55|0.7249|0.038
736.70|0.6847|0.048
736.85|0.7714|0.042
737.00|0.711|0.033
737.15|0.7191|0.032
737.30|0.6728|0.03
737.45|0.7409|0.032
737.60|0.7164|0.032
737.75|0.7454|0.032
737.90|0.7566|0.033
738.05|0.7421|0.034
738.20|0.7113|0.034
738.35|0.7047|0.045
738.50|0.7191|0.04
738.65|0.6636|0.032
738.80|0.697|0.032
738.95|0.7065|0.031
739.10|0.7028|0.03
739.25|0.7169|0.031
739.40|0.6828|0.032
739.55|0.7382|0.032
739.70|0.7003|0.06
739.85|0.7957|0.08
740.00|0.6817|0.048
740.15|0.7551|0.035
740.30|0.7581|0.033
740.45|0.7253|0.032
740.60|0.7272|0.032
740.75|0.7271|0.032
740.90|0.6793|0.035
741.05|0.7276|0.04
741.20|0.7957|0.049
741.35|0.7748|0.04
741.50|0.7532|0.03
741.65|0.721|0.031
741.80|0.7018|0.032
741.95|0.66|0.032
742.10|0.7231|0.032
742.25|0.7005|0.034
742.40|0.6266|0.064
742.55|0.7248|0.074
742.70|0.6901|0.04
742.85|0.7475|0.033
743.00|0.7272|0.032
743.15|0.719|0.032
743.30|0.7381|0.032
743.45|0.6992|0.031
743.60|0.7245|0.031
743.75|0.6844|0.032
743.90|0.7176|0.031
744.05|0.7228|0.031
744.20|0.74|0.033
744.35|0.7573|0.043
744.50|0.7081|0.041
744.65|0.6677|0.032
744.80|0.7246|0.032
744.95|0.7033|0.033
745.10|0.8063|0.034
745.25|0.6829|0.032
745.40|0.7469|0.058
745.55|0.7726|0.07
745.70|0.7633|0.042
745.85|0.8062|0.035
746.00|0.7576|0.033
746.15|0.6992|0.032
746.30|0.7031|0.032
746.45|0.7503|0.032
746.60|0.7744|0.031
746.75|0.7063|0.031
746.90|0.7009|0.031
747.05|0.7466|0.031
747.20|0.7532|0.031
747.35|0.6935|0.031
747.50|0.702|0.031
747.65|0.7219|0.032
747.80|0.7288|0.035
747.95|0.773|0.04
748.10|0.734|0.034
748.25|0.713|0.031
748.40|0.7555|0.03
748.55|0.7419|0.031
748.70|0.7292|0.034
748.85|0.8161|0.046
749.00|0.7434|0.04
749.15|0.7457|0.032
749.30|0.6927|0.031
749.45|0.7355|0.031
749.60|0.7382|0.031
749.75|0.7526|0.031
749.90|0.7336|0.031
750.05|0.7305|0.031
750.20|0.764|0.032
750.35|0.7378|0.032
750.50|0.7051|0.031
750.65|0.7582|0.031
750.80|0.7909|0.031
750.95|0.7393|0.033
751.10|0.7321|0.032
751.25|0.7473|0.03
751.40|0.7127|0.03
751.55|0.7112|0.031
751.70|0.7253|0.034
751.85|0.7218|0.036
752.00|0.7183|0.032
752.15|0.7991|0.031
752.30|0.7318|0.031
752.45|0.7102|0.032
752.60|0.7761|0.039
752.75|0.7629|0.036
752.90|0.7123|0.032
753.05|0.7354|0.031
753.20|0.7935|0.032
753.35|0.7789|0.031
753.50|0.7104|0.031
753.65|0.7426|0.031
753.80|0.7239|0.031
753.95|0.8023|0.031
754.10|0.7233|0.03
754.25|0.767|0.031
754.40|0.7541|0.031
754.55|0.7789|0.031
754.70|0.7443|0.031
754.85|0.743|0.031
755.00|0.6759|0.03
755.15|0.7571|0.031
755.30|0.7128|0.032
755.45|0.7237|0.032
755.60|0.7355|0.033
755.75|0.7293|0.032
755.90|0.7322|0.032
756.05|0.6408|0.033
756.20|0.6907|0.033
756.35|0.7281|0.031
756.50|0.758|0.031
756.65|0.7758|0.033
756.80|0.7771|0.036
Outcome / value 1.1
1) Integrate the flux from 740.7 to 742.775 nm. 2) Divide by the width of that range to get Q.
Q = 0.715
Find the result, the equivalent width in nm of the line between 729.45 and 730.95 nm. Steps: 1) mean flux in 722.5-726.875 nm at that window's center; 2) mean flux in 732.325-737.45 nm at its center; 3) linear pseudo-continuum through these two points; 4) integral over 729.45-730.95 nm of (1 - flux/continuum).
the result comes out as -0.08 nm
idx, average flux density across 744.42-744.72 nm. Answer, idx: 0.689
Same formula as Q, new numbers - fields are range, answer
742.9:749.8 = 0.733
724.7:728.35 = 0.699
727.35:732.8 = 0.715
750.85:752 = 0.728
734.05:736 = 0.726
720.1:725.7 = 0.689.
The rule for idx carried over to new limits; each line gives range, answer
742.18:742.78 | 0.686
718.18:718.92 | 0.676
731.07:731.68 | 0.67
